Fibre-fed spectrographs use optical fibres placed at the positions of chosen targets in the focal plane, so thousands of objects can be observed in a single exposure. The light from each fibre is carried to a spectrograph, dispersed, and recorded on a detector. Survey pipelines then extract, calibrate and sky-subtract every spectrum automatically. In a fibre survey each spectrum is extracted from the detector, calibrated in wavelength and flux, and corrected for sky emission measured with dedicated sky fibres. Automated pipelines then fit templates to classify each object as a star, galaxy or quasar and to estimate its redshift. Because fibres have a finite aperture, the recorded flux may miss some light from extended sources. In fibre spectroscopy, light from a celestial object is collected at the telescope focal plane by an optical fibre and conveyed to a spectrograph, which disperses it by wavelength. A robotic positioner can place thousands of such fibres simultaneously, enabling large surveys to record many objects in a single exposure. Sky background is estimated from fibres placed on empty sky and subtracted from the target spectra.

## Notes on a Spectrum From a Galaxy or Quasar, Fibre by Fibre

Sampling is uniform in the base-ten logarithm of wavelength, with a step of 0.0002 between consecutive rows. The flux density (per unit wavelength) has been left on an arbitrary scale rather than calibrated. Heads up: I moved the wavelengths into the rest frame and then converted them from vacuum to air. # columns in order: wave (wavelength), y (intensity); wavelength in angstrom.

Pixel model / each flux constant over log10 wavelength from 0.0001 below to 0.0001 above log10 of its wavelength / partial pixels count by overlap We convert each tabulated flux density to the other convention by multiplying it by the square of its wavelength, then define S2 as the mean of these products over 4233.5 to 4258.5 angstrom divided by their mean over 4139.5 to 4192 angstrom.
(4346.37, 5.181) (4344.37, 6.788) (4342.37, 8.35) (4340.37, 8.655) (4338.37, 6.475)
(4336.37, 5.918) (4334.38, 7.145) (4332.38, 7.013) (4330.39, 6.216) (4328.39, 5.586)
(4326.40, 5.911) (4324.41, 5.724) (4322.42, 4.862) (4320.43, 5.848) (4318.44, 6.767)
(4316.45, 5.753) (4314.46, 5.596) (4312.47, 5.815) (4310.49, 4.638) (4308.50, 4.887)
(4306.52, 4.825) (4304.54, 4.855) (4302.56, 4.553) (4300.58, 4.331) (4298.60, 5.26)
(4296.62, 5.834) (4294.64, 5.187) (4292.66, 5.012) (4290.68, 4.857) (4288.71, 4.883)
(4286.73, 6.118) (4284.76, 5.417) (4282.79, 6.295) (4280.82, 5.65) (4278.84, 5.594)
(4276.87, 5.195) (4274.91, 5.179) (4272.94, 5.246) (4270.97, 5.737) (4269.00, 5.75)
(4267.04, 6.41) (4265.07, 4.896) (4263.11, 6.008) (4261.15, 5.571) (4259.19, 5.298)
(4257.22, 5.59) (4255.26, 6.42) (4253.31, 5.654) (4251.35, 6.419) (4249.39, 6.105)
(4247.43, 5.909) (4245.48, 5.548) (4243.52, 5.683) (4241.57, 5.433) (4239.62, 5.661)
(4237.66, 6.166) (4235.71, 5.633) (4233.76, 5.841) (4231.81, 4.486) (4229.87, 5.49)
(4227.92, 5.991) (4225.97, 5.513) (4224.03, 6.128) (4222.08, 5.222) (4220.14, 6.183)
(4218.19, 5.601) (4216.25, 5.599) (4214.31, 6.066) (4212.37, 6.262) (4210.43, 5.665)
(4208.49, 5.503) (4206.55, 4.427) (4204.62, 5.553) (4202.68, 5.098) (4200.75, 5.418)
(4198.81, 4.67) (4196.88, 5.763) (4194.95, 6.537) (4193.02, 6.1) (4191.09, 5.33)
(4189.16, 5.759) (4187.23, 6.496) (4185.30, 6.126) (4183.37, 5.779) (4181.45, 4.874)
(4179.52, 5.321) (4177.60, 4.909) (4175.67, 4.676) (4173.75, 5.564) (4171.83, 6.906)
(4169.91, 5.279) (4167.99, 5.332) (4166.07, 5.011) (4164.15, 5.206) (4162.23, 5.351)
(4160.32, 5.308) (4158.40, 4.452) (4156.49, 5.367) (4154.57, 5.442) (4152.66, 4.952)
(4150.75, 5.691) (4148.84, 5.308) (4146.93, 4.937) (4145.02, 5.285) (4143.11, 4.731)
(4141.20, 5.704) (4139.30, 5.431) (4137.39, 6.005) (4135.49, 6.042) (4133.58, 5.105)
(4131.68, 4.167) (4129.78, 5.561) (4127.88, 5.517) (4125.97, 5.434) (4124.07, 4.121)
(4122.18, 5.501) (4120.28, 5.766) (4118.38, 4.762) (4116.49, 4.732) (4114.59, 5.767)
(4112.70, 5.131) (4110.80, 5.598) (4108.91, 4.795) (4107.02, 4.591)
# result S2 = 1.13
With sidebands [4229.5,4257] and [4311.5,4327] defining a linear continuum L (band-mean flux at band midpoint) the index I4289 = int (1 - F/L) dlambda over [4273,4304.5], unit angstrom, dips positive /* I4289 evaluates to 2.7 angstrom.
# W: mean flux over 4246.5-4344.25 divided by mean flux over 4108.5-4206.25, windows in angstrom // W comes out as 1.07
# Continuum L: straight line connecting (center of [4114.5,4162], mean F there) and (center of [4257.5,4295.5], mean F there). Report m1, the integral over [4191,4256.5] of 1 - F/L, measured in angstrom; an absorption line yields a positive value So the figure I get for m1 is -3.5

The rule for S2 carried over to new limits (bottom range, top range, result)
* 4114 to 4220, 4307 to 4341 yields 1.19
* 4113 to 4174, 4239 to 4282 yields 1.13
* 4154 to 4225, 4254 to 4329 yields 1.04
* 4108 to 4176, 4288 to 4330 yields 1.09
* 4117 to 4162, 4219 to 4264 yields 1.15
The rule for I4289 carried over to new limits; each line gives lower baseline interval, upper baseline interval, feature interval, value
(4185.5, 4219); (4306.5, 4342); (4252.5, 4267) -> 0.39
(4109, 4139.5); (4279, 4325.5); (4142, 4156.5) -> 0.20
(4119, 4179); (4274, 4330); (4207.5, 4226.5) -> -1.60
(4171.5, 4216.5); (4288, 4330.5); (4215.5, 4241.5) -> -0.69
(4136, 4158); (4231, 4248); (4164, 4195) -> -0.85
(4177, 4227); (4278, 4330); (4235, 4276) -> -1.69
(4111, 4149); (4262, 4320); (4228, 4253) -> -1.64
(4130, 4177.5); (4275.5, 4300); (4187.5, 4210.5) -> -0.73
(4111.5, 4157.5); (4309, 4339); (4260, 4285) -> 0.58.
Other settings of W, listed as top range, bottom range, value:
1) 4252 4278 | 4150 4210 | 1.04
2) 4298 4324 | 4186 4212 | 0.94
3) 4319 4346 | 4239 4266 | 1.13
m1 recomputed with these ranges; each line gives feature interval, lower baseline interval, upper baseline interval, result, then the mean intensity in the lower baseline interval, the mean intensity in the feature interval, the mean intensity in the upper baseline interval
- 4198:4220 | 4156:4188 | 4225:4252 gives 0.4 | 5.4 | 5.47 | 5.7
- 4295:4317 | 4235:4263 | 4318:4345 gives 4.1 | 5.8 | 5.11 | 6.51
